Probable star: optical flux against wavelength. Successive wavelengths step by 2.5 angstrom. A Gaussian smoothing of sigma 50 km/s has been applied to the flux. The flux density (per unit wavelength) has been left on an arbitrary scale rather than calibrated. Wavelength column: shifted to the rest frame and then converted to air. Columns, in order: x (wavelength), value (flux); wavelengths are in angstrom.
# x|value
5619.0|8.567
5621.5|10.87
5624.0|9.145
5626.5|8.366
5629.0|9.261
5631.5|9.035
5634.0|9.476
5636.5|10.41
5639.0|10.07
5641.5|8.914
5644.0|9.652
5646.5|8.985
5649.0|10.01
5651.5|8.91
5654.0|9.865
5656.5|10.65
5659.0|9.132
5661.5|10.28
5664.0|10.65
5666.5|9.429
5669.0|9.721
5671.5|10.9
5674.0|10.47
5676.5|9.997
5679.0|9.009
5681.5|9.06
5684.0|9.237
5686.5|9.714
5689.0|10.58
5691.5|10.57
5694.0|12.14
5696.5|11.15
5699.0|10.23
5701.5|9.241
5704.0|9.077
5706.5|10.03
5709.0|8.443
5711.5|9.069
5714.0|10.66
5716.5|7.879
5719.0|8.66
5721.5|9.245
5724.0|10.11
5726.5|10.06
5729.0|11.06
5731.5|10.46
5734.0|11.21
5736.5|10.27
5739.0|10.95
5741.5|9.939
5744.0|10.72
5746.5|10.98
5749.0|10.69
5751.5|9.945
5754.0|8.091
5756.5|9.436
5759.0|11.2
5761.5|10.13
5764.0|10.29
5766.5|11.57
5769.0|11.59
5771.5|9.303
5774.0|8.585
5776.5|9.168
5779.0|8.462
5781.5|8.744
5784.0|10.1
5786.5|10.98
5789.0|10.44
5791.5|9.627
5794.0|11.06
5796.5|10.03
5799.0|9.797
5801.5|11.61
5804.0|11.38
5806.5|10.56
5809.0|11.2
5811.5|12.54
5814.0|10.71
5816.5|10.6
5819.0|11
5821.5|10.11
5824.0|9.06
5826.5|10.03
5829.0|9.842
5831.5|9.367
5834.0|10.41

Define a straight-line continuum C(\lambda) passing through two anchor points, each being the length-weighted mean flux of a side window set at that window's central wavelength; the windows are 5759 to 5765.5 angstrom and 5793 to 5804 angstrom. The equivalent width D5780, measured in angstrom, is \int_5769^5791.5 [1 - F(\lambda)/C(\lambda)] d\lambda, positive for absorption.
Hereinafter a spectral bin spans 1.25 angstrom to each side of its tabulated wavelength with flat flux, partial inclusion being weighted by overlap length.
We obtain 2.1 angstrom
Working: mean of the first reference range 10.5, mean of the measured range 9.6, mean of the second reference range 10.7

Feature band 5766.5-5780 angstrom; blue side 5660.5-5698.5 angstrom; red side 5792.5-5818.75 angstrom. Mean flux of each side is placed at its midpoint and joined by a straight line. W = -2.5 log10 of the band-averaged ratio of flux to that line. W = 0.12 mag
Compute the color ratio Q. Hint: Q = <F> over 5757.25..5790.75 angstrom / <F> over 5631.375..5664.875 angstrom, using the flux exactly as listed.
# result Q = 1.03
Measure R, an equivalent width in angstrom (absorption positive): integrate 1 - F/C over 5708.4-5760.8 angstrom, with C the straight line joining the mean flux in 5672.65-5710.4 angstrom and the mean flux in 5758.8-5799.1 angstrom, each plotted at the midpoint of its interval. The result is 0.0 angstrom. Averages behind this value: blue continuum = 9.93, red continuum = 10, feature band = 9.98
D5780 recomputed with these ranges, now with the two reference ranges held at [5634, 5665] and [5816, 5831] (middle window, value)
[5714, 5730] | 0.52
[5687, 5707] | -1.05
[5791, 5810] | -1.29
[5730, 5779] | -1.28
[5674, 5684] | 0.35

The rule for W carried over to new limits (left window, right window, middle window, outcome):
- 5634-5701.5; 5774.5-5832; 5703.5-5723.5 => 0.101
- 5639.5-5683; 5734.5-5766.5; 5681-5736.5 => 0.012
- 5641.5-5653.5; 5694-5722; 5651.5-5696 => -0.069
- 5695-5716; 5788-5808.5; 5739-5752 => -0.047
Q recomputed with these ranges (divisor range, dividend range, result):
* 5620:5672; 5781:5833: 1.08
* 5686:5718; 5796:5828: 1.08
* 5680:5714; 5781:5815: 1.08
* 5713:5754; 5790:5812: 1.07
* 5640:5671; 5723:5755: 1.07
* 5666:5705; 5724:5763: 1.03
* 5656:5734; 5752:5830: 1.03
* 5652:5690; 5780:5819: 1.07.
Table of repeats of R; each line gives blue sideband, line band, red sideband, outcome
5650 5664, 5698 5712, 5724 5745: 1.3 angstrom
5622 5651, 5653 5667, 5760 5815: -0.7 angstrom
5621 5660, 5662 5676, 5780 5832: -0.8 angstrom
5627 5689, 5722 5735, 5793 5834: -0.5 angstrom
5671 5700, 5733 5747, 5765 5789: -0.9 angstrom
